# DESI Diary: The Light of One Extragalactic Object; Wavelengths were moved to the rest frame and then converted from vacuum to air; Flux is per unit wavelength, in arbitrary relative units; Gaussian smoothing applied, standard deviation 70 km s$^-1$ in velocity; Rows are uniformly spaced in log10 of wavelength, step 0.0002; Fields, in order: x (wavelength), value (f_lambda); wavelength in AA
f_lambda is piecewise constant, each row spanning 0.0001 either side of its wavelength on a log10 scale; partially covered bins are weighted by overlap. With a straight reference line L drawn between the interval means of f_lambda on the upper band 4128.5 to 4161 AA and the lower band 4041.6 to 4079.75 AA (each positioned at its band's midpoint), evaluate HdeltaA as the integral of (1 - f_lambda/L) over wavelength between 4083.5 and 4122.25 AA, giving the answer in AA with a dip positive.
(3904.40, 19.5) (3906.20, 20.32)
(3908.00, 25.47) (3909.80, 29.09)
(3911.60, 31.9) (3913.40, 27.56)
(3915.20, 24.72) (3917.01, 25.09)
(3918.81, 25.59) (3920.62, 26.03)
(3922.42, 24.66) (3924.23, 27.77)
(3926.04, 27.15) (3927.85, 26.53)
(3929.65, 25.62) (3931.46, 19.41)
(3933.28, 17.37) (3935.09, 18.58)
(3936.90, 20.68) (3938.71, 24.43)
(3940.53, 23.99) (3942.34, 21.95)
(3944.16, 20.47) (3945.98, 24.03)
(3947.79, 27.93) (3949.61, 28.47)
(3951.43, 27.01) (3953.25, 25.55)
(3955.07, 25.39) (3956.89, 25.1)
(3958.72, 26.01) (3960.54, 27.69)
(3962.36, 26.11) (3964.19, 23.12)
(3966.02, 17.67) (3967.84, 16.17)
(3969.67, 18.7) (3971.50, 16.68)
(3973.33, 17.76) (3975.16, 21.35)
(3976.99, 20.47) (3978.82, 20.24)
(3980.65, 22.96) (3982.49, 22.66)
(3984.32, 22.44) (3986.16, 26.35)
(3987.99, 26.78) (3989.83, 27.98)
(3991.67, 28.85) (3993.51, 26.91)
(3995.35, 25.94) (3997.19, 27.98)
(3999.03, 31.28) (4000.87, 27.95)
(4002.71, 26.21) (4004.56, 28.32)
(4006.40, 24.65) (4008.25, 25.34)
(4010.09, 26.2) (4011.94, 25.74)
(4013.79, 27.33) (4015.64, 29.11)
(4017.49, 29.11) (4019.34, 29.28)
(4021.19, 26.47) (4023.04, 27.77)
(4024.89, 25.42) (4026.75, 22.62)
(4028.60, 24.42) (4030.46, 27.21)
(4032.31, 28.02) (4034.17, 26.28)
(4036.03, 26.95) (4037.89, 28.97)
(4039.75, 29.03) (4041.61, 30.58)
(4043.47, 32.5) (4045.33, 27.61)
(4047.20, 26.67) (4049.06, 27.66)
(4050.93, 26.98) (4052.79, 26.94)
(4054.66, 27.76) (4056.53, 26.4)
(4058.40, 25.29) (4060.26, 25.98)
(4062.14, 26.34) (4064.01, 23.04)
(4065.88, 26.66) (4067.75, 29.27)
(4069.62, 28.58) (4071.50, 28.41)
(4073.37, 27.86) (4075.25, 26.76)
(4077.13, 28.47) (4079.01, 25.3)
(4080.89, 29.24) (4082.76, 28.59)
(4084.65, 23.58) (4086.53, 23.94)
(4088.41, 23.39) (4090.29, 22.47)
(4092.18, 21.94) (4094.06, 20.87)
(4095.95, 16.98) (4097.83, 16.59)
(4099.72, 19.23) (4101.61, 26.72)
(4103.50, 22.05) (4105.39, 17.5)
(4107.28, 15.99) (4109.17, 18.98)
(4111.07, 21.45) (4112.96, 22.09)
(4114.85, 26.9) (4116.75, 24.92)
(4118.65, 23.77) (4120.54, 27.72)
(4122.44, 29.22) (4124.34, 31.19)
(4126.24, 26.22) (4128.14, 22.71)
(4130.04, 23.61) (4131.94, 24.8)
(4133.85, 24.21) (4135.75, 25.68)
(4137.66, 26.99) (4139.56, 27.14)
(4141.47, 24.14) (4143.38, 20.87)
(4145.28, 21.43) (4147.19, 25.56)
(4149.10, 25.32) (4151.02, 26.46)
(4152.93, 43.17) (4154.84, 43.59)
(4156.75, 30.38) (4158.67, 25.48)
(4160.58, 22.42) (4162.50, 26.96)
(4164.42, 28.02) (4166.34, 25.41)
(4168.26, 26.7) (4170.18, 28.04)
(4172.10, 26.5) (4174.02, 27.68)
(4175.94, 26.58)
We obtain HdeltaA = 7.4 AA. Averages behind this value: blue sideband 27.3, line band 22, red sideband 27.1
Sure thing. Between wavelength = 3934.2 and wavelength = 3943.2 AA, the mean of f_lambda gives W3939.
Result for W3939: 21.9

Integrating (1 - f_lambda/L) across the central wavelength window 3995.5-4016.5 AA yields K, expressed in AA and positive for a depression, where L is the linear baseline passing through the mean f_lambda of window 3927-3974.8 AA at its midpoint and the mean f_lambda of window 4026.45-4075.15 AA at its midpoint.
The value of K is -1.65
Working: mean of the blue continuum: 22.8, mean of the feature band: 27.2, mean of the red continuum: 27.3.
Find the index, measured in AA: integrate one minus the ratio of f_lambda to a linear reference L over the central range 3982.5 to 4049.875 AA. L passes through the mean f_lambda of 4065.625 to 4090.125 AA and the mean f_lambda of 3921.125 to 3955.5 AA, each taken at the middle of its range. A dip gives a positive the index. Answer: -4.3 AA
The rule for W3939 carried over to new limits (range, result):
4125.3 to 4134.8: 24.3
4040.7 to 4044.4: 31.6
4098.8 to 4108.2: 20.3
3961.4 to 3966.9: 22.4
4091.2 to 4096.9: 19.9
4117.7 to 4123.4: 26.9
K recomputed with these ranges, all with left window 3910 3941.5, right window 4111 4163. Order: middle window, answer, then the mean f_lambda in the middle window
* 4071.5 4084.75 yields -0.7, 27.4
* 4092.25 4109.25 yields 4.4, 19.6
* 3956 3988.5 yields 3.9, 22.1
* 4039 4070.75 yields -2.0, 27.5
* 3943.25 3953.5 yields -0.3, 25.6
